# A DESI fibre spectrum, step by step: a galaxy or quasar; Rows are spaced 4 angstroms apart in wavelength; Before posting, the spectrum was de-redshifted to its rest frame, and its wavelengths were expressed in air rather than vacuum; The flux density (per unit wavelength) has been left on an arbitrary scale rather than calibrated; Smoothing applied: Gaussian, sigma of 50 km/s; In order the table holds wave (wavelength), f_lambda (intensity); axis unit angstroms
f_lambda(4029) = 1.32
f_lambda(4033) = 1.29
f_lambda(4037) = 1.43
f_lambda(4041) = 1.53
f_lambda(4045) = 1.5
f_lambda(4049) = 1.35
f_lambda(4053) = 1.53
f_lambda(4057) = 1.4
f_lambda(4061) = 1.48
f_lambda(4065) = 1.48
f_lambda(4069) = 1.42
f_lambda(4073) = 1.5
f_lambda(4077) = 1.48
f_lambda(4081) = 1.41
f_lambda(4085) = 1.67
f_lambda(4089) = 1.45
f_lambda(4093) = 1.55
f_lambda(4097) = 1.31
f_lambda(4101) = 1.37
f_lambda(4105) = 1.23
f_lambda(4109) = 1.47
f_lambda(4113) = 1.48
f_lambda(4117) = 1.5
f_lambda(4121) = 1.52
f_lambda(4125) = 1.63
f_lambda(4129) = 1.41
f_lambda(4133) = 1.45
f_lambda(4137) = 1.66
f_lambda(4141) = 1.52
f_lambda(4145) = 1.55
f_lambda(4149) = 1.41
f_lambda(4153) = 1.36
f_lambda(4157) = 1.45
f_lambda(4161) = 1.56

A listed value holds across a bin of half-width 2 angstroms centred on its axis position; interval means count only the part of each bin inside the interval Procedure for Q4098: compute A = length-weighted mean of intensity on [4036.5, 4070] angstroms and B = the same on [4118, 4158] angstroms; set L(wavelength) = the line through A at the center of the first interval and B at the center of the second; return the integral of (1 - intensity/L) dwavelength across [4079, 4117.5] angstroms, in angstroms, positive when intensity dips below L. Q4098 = 1.0 angstroms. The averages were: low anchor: 1.46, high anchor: 1.5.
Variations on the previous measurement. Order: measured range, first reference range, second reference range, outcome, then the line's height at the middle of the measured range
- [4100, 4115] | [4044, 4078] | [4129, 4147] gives 1.13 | 1.5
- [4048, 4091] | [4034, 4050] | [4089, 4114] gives -1.38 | 1.43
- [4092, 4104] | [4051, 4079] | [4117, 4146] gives 0.94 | 1.5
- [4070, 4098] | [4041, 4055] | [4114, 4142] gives 0.18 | 1.5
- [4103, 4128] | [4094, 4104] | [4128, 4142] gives -0.72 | 1.43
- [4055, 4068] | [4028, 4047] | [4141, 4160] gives -0.22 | 1.43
